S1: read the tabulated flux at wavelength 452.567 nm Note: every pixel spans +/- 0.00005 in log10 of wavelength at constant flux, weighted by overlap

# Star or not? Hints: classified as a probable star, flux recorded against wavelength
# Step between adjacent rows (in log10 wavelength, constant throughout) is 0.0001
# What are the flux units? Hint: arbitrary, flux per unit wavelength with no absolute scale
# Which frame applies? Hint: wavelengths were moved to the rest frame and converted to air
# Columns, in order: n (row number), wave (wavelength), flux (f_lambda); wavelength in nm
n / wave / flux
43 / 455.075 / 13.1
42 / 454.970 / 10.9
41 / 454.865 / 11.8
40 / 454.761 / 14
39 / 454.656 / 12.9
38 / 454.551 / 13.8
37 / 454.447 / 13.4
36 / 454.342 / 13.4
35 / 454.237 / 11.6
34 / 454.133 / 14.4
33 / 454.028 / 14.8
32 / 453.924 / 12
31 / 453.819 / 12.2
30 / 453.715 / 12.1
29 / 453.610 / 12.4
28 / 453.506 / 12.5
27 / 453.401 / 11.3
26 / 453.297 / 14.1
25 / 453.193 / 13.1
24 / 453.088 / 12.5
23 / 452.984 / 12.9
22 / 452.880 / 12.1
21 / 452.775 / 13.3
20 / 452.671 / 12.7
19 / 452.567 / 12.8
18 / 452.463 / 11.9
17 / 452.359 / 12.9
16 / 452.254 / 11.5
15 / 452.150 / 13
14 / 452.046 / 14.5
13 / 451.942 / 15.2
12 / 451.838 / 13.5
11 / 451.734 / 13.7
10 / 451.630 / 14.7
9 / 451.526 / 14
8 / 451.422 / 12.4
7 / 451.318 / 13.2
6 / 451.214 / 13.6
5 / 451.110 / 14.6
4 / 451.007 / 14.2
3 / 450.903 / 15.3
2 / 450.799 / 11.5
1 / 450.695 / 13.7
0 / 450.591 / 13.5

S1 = 12.8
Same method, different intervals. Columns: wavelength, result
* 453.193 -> 13.1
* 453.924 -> 12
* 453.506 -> 12.5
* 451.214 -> 13.6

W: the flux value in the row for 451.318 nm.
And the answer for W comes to 13.2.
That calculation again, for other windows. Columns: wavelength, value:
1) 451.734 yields 13.7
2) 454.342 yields 13.4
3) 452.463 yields 11.9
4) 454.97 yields 10.9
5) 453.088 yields 12.5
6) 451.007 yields 14.2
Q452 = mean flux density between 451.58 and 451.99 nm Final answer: 14.3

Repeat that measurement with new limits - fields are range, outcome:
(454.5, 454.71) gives 13.3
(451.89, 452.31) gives 13.5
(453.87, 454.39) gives 13.2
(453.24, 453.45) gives 12.8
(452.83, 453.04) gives 12.5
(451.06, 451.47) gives 13.4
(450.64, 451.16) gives 13.9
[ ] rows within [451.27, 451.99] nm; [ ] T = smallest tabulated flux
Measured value 12.4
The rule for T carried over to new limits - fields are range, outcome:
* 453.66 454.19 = 12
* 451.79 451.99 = 13.5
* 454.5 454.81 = 12.9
